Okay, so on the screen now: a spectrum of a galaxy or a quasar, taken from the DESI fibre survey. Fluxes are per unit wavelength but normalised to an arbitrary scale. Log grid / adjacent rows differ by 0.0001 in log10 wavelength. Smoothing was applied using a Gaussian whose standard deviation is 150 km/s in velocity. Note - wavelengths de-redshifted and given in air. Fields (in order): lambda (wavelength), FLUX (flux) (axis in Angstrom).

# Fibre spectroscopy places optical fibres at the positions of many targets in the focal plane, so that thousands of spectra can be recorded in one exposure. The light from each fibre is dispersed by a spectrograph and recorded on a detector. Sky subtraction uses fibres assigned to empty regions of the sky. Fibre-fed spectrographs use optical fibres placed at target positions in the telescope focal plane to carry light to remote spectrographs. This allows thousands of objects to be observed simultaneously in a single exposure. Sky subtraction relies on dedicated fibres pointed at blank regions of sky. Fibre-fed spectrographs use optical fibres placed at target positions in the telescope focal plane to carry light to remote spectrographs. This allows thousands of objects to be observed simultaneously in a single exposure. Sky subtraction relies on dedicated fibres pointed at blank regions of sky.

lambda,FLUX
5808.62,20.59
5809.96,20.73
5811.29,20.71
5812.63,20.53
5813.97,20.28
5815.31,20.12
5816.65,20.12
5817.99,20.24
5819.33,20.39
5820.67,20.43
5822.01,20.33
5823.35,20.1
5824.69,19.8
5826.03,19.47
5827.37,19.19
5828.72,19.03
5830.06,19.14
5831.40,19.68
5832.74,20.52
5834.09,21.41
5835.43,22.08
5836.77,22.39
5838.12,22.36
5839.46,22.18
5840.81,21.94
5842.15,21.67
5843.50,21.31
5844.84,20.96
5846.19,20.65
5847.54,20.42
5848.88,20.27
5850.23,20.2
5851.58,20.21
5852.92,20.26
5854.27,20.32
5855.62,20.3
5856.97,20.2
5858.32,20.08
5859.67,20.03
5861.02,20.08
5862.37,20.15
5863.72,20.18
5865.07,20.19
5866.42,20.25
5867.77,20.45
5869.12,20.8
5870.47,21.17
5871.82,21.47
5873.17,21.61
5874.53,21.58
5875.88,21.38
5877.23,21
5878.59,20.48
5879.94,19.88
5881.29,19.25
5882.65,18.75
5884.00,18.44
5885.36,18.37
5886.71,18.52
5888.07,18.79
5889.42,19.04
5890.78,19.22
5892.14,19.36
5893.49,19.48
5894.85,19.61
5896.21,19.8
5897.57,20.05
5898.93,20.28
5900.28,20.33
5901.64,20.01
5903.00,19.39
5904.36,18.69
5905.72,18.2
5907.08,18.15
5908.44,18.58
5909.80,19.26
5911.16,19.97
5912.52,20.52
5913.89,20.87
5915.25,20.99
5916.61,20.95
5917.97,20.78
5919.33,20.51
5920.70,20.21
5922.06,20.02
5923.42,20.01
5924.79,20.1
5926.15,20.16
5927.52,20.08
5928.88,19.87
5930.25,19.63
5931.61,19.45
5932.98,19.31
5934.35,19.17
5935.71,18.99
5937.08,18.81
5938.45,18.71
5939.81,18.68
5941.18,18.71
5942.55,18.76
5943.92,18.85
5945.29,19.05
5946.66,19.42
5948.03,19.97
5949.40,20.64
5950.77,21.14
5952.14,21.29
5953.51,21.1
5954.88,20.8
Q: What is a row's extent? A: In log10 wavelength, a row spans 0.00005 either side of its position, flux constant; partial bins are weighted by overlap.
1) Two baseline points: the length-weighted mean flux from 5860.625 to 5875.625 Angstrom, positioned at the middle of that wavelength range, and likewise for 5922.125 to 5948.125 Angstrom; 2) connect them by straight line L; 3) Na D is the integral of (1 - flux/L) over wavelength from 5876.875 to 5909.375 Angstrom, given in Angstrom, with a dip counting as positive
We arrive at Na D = 1.5 Angstrom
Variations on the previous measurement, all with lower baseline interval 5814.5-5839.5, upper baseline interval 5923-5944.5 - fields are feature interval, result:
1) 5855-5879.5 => -0.8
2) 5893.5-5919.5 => -0.3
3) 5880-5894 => 0.6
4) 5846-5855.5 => -0.1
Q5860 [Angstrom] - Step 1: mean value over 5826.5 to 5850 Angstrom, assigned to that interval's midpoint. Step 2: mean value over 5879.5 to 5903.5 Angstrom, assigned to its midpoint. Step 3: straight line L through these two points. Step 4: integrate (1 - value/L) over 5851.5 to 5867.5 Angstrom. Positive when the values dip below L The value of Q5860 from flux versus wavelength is 0.06 Angstrom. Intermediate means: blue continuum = 20.9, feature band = 20.2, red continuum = 19.4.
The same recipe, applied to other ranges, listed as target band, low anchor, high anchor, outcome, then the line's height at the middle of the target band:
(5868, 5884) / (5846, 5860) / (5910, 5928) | -0.2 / 20.3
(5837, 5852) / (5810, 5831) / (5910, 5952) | -0.9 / 20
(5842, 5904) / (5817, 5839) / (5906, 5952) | 0.0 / 20.1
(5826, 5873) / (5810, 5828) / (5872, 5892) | -1.5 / 20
